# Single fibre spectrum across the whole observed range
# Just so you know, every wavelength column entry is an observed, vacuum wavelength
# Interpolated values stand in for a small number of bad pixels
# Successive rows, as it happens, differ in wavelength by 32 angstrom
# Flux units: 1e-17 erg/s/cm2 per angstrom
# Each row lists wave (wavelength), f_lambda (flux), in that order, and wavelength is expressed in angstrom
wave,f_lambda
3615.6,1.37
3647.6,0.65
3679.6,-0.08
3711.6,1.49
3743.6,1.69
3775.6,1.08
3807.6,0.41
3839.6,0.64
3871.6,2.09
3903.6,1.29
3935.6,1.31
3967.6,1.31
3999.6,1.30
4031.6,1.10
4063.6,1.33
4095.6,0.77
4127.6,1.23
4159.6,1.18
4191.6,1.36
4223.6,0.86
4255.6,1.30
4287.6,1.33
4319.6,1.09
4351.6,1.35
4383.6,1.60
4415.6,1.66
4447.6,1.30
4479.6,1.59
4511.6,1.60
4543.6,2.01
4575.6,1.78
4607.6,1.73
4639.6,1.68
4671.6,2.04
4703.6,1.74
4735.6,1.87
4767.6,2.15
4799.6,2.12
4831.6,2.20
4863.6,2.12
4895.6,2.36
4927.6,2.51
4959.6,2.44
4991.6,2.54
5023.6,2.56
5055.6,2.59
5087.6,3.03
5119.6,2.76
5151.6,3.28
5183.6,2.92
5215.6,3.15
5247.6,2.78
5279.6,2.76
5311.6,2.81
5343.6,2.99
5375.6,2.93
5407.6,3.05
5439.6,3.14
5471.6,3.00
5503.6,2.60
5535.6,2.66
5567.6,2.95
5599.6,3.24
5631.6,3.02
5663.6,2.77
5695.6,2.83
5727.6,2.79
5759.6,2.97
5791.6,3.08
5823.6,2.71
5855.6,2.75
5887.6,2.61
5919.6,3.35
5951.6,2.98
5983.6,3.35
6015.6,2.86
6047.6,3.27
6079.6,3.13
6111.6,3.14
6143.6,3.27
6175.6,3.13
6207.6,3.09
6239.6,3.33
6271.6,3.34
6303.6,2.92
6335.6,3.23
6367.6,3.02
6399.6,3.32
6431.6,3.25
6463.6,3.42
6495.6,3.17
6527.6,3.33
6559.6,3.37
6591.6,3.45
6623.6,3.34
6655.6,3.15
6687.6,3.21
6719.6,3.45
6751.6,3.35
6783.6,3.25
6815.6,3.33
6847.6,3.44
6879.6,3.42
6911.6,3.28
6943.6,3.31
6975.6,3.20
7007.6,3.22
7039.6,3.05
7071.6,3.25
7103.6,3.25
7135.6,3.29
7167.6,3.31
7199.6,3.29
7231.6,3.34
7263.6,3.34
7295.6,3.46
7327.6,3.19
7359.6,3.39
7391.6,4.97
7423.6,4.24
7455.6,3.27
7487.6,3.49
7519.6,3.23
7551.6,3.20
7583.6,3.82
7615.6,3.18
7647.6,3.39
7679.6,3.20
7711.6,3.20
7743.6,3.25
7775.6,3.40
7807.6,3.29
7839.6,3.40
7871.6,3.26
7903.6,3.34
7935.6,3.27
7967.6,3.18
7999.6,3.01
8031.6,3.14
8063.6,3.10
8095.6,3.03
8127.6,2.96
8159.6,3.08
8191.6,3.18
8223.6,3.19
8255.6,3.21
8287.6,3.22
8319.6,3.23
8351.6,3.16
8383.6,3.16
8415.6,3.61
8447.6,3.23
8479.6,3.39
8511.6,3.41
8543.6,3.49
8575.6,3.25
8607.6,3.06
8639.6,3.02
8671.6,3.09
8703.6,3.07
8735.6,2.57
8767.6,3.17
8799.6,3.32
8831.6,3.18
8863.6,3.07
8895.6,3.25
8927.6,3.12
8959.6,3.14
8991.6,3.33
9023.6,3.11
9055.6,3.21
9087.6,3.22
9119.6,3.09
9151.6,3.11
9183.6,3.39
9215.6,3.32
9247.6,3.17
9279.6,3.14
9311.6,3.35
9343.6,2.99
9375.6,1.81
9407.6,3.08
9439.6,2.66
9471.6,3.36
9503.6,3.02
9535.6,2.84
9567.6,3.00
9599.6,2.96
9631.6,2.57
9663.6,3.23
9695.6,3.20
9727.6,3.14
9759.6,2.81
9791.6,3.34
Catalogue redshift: 0.13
